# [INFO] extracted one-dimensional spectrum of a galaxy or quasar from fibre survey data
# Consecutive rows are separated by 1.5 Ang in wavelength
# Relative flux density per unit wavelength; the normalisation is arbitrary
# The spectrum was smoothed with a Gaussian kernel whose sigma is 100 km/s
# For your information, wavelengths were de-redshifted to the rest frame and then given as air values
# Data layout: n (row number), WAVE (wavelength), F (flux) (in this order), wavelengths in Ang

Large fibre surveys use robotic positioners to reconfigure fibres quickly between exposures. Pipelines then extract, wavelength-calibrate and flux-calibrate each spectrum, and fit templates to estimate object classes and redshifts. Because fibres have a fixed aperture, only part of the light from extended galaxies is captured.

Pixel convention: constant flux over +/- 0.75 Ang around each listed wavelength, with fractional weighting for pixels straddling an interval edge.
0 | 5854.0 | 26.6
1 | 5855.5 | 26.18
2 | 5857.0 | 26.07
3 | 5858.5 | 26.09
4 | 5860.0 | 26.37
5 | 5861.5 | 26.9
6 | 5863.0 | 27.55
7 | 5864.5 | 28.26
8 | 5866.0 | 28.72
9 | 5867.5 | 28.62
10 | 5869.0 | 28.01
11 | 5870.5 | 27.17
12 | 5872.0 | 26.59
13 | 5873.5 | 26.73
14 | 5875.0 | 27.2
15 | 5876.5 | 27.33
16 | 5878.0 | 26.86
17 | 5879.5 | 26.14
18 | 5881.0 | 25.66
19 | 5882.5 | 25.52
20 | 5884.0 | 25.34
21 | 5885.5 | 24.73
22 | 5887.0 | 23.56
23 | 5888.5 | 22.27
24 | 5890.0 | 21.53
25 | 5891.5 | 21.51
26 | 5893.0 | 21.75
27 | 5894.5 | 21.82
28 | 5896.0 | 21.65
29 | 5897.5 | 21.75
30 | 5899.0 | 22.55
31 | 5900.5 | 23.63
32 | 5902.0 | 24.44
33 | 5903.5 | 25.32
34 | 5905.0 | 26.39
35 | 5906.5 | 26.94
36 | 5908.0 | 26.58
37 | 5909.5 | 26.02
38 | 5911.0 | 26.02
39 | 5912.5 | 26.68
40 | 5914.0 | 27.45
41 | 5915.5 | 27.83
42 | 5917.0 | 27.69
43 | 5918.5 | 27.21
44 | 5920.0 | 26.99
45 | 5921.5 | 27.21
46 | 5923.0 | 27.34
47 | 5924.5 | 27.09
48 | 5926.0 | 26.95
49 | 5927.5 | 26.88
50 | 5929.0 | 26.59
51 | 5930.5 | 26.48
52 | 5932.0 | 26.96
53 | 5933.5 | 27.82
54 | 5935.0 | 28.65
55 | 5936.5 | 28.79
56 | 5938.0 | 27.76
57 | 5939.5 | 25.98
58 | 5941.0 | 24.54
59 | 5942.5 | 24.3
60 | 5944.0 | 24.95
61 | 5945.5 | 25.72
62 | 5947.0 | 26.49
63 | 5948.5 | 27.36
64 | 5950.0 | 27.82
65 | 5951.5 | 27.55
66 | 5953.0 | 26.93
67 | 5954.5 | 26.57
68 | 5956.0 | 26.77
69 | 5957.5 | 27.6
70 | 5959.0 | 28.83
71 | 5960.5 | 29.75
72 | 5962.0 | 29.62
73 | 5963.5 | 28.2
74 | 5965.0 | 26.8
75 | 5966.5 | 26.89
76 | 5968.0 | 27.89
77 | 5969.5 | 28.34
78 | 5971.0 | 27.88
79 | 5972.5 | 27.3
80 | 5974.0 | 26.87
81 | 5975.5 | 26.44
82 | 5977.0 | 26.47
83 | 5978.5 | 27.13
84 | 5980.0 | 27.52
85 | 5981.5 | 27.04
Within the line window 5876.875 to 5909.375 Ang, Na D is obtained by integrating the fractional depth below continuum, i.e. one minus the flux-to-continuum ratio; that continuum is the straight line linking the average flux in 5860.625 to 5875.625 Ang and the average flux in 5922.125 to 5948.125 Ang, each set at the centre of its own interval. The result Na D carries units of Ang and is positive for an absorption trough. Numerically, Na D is 3.7 Ang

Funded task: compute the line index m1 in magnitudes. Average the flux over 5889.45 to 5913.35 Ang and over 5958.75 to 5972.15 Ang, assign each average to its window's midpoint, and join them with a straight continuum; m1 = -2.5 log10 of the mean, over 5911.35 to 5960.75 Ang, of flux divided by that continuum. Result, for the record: -0.031 mag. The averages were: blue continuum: 24.1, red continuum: 28.2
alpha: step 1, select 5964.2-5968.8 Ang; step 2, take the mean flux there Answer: 27.2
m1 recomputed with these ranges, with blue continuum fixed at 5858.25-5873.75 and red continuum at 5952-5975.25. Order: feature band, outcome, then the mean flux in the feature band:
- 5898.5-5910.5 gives 0.09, 25.3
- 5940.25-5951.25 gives 0.07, 26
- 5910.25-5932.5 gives 0.02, 27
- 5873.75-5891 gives 0.10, 25.1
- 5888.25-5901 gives 0.24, 22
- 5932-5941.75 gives 0.02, 27.2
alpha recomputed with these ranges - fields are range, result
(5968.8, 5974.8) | 27.6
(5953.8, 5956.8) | 26.7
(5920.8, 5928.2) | 27.1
